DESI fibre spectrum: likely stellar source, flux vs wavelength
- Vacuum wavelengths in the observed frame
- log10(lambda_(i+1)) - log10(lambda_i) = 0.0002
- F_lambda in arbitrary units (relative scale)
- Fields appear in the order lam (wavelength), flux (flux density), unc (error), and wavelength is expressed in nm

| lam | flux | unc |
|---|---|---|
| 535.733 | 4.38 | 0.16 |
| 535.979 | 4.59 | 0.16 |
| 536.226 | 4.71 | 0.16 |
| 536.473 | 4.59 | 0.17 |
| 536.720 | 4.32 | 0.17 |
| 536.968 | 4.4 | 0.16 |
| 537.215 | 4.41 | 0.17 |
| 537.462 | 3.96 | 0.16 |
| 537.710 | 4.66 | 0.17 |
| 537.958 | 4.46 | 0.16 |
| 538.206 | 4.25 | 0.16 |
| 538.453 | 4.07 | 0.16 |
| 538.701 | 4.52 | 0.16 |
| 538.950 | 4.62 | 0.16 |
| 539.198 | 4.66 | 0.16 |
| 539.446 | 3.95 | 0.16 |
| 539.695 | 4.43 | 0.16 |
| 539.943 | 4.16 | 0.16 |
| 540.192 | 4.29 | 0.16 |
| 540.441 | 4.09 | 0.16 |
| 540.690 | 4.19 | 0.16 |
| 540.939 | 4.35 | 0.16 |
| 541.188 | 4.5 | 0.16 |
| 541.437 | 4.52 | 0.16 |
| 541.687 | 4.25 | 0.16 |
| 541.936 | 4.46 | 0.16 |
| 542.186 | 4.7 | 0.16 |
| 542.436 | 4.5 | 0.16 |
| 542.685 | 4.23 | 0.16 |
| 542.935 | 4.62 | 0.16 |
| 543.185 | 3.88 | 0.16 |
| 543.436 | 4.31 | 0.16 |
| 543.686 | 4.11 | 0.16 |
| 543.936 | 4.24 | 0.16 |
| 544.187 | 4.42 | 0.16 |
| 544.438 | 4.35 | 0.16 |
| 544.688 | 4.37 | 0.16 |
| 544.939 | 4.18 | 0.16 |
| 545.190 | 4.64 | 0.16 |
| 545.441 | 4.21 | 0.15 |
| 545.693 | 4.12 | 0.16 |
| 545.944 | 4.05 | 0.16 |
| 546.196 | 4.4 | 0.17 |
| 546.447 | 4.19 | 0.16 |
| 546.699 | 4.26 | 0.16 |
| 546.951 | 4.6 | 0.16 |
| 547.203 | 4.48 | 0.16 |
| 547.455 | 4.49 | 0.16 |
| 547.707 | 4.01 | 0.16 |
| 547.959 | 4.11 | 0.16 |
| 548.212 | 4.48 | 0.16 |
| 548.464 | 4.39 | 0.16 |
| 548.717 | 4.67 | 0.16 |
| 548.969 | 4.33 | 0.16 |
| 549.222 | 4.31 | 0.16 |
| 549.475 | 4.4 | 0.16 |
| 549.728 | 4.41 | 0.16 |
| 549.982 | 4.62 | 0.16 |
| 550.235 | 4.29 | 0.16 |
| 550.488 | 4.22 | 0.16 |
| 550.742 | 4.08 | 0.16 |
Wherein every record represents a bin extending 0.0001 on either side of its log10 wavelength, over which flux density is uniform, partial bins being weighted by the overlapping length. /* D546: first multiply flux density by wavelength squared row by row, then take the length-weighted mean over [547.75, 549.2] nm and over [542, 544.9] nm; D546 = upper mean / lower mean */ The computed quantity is 1.03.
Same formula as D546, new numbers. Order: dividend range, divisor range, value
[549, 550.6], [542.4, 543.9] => 1.05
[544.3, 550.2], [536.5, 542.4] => 1.03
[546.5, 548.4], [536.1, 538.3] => 1.02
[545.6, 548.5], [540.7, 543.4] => 1.00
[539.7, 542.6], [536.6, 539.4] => 1.01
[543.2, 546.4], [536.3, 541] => 1.01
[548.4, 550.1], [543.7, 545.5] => 1.04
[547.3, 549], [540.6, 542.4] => 1.01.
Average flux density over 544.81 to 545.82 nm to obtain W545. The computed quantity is 4.29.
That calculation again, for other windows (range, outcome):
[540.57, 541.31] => 4.35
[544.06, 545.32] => 4.39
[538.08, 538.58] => 4.17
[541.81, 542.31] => 4.58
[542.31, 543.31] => 4.31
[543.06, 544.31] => 4.19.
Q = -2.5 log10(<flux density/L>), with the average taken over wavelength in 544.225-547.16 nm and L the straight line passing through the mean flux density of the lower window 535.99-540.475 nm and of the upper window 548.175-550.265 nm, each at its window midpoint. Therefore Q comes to 0.03 mag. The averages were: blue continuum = 4.37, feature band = 4.31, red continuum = 4.44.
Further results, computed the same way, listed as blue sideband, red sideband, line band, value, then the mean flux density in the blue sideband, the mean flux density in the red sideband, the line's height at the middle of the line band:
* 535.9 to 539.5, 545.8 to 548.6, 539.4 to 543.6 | 0.013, 4.42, 4.31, 4.38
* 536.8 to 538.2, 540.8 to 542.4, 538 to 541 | 0.027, 4.36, 4.46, 4.41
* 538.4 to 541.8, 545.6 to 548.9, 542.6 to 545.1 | 0.014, 4.33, 4.33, 4.33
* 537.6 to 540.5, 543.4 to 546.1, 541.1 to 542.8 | -0.035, 4.35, 4.27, 4.31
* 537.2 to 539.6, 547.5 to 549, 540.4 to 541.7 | 0.004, 4.35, 4.34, 4.35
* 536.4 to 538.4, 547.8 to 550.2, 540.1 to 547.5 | 0.014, 4.37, 4.4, 4.39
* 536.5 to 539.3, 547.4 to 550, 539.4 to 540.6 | 0.049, 4.4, 4.37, 4.39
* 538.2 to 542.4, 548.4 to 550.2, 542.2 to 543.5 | 0.010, 4.36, 4.44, 4.38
